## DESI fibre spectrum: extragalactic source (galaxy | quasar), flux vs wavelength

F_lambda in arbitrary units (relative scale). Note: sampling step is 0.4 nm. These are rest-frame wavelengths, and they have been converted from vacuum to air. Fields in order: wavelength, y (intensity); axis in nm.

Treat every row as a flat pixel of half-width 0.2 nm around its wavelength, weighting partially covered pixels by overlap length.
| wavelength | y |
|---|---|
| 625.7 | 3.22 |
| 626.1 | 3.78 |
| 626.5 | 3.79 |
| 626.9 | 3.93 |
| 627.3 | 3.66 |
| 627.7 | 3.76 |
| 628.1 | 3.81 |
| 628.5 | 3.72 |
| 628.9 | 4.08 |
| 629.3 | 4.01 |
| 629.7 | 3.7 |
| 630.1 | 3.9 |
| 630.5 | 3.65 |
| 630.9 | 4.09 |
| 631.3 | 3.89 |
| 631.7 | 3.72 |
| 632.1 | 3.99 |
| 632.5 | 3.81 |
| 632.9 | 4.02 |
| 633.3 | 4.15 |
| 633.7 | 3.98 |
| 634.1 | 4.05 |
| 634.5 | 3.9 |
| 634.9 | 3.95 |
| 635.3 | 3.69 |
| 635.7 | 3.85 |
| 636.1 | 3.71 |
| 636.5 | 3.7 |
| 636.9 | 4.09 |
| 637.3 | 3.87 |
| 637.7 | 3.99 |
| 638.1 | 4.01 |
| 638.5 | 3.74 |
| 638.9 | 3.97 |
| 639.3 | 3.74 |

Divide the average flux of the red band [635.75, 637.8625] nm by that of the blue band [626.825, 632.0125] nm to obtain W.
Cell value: 1.0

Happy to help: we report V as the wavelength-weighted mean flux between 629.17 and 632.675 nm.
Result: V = 3.86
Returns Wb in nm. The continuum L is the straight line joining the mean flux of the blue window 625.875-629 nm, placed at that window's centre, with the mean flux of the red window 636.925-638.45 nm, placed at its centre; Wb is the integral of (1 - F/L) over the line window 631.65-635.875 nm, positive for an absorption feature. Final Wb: -0.04 nm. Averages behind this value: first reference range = 3.8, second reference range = 3.95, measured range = 3.93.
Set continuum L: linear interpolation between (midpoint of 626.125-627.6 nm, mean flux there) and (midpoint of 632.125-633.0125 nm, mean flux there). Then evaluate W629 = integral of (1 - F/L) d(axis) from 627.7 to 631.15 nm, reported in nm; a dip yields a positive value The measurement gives -0.014 nm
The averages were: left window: 3.79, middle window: 3.86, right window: 3.92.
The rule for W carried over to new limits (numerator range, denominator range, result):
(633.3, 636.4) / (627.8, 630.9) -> 1.01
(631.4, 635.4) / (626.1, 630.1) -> 1.03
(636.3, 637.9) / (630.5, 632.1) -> 1.01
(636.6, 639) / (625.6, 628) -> 1.06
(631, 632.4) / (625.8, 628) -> 1.03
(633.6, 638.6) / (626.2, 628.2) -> 1.03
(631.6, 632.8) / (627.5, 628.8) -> 1.02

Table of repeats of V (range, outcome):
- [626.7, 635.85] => 3.88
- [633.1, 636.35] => 3.91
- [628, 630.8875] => 3.86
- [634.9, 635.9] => 3.81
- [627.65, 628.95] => 3.82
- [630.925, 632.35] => 3.89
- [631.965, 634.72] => 3.99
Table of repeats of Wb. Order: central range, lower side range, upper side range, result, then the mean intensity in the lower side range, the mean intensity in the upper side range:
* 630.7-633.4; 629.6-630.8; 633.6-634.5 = -0.04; 3.78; 3.99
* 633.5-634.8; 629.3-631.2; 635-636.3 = -0.06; 3.86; 3.77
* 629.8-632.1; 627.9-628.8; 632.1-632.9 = 0.01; 3.8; 3.91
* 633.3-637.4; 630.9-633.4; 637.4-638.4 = 0.06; 3.93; 3.96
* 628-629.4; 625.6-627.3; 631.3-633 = -0.05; 3.7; 3.88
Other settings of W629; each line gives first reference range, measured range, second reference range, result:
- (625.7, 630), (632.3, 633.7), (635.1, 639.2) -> -0.058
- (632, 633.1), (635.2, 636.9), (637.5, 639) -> 0.064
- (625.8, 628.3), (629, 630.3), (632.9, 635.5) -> -0.017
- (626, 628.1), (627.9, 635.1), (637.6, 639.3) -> -0.151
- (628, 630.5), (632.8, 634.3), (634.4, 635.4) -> -0.076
